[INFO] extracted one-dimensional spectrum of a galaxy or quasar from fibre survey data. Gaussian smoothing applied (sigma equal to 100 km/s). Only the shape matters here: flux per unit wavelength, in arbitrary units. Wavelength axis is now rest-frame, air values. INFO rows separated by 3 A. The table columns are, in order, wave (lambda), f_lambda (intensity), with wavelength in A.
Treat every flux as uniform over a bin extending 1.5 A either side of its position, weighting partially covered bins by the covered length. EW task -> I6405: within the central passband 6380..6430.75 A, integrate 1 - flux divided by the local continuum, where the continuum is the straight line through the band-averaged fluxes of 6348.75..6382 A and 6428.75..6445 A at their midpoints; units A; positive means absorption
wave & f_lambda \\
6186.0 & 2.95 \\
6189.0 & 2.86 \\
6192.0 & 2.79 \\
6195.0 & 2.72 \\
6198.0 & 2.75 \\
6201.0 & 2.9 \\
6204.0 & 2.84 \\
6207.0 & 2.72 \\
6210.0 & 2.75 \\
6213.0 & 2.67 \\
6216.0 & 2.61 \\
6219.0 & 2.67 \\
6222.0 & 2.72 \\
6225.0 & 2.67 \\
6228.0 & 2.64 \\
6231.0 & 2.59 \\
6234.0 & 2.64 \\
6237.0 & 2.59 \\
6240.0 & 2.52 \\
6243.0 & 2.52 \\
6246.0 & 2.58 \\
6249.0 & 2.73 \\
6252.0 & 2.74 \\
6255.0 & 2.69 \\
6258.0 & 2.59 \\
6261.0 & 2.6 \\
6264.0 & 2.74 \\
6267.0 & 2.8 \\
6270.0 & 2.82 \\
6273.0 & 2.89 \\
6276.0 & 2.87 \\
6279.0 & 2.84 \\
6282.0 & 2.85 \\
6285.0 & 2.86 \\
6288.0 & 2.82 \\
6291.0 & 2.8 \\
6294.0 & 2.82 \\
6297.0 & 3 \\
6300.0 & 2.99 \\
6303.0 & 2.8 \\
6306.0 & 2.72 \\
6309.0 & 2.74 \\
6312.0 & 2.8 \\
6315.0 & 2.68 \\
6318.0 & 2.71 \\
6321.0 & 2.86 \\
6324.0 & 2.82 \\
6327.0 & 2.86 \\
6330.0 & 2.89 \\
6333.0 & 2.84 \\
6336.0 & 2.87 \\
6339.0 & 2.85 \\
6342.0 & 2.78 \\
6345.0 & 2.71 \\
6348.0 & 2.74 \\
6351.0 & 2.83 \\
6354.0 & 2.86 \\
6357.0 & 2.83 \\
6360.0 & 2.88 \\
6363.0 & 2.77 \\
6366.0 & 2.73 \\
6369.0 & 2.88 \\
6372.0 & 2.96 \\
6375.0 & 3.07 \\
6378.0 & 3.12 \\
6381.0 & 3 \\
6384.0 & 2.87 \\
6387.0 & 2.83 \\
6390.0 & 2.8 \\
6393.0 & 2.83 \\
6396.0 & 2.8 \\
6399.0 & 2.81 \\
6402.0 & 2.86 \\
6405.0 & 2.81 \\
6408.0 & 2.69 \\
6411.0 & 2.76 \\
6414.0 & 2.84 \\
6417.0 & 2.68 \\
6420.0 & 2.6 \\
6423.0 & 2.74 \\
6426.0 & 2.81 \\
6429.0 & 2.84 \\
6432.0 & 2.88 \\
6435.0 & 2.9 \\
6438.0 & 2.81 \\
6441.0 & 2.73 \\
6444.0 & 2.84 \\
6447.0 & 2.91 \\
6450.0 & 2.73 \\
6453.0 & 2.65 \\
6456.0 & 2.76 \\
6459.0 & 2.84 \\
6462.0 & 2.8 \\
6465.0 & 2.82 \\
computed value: 1.1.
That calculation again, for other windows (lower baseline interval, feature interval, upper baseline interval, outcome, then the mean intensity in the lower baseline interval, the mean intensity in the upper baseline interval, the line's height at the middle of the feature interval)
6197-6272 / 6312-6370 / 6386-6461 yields -1.4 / 2.68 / 2.79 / 2.74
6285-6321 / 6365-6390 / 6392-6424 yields -1.4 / 2.81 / 2.76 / 2.78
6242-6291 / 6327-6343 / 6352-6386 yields 0.0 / 2.75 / 2.9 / 2.85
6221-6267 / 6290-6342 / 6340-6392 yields -1.0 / 2.64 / 2.86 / 2.77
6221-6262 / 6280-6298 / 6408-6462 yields -1.3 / 2.63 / 2.78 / 2.67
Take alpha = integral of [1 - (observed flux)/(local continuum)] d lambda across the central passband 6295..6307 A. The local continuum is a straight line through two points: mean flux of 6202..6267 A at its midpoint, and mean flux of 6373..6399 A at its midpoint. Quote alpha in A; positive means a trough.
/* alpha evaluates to -0.5 A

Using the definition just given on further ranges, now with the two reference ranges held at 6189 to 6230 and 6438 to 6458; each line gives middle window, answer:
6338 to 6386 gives -1.9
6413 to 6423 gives 0.2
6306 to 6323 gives 0.0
